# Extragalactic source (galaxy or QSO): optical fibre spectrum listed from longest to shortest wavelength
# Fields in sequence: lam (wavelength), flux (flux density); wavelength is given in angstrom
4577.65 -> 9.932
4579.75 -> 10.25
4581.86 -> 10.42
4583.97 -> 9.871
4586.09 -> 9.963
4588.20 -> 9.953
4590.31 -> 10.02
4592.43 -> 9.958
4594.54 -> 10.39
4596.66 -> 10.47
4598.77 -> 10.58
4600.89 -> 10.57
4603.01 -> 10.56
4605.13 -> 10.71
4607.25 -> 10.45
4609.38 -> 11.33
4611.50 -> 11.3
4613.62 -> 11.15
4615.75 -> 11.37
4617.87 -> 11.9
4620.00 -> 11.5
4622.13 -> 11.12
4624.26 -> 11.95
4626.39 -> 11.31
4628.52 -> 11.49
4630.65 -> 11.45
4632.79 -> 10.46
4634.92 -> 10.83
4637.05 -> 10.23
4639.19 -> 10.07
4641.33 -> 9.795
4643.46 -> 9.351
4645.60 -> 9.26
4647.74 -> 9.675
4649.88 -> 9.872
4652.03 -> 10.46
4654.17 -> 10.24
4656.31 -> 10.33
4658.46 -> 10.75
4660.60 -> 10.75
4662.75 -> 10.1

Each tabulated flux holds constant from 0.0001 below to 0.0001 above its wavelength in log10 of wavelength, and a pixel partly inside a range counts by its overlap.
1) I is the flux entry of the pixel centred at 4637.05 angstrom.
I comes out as 10.23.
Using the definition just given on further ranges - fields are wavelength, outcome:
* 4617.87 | 11.9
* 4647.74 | 9.675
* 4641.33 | 9.795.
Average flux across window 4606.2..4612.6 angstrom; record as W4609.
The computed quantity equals 11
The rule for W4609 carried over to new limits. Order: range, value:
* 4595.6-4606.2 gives 10.6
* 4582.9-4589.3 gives 9.93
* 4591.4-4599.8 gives 10.4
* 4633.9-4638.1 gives 10.5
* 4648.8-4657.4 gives 10.2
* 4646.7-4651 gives 9.76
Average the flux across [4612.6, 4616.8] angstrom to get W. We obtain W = 11.2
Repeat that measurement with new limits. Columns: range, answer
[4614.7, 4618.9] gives 11.7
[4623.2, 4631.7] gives 11.6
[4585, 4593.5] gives 9.97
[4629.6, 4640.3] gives 10.6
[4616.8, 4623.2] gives 11.5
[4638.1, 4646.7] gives 9.62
